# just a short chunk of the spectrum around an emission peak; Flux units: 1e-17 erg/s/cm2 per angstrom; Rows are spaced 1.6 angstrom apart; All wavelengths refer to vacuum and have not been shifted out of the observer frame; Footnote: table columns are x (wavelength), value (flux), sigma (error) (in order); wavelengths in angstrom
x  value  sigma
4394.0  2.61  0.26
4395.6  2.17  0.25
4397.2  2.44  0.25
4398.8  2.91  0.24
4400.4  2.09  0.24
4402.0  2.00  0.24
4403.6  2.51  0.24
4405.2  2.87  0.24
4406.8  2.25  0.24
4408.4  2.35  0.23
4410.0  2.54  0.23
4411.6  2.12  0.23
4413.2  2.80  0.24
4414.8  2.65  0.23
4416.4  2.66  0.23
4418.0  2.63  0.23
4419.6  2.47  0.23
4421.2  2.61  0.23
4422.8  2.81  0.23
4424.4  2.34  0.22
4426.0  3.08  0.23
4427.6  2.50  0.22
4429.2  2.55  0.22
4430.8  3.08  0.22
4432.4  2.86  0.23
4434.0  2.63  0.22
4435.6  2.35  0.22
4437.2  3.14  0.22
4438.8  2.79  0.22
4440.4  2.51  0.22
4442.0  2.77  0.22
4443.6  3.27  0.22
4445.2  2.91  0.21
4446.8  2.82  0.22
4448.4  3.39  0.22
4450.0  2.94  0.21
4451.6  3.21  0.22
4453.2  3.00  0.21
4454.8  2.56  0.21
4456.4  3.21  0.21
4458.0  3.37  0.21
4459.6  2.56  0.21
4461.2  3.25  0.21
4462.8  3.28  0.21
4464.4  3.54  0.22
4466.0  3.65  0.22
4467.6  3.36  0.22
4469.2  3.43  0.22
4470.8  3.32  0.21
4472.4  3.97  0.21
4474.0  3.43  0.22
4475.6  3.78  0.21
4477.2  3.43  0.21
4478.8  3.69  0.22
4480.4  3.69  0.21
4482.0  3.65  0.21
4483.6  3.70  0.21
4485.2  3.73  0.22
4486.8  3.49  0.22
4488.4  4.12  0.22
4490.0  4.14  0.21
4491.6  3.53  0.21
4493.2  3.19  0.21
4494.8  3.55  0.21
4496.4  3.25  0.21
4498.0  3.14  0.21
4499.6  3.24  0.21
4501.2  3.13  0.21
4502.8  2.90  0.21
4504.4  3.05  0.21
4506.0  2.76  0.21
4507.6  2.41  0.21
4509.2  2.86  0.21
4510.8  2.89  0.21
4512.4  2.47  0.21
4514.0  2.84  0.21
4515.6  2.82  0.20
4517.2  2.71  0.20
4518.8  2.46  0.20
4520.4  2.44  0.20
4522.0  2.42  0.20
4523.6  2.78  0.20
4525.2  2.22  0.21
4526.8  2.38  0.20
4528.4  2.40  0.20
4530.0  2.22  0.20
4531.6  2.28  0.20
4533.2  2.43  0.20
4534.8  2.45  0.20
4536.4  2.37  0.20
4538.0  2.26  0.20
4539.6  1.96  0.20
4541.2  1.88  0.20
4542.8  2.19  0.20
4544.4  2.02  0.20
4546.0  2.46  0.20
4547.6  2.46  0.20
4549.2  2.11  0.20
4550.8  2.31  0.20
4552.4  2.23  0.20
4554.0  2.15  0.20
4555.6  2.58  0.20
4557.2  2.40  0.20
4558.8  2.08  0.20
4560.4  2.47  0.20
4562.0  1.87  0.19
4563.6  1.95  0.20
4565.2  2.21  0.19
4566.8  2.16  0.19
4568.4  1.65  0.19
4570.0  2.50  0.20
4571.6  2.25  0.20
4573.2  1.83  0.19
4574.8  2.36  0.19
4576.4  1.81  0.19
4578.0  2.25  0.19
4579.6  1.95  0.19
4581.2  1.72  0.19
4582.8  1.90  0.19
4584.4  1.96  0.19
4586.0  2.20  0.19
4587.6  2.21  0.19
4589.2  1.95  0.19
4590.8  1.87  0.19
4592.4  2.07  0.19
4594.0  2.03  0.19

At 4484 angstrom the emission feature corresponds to C IV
